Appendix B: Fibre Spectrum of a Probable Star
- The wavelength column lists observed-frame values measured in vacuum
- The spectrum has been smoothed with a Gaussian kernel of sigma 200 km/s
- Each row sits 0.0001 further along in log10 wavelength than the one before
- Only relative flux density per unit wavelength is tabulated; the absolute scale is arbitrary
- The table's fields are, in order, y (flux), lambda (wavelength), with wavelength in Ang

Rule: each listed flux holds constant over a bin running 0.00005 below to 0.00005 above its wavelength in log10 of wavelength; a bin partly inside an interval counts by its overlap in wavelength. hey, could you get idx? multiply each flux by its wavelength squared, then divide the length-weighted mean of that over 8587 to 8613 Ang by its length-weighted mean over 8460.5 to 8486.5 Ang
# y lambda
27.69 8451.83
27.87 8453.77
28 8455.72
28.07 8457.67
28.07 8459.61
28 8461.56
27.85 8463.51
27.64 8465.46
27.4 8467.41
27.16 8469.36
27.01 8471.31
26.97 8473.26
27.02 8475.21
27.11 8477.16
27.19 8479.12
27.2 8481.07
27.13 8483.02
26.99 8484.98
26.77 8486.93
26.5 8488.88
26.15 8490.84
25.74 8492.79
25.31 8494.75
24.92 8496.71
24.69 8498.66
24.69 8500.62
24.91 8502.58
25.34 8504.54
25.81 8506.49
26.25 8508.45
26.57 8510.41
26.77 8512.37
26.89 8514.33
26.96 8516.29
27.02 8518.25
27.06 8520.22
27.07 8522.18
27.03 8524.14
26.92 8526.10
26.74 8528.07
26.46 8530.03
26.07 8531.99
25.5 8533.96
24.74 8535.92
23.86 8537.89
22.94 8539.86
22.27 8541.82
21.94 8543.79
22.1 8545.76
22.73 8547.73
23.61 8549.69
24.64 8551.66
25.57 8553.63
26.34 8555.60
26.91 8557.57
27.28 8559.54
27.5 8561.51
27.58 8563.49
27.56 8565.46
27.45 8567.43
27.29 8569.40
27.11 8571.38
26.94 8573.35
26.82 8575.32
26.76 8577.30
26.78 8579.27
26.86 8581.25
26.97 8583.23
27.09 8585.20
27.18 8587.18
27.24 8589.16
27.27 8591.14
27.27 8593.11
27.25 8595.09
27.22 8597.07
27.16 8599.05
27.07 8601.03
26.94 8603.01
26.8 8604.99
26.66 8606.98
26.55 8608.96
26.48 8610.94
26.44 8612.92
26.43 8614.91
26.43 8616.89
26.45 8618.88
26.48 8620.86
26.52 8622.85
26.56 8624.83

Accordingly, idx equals 1.02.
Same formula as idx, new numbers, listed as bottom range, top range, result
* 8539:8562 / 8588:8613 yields 1.12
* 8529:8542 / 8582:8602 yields 1.11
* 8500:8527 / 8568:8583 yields 1.04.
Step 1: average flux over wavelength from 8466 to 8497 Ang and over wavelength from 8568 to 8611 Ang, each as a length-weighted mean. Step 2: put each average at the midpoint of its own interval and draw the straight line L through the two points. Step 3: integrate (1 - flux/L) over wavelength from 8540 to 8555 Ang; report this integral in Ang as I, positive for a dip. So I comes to 2.0 Ang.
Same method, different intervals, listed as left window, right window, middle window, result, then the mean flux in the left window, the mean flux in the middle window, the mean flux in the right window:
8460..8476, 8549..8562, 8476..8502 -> 0.9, 27.4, 26.2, 26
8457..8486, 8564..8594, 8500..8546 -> 2.9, 27.4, 25.6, 27.1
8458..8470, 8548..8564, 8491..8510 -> 1.2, 27.7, 25.4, 26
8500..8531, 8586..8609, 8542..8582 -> 1.3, 26.4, 25.9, 27.1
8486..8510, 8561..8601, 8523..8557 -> 2.2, 25.6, 24.7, 27.2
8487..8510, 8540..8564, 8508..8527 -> -1.2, 25.6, 26.9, 24.8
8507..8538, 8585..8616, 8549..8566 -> 0.2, 26.4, 26.3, 26.9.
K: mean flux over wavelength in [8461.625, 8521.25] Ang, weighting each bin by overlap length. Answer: 26.5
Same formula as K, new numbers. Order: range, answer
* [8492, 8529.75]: 26.1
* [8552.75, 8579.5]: 27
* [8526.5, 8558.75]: 24.6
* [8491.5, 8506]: 25.1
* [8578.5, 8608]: 27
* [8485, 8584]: 25.9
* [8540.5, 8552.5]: 22.9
